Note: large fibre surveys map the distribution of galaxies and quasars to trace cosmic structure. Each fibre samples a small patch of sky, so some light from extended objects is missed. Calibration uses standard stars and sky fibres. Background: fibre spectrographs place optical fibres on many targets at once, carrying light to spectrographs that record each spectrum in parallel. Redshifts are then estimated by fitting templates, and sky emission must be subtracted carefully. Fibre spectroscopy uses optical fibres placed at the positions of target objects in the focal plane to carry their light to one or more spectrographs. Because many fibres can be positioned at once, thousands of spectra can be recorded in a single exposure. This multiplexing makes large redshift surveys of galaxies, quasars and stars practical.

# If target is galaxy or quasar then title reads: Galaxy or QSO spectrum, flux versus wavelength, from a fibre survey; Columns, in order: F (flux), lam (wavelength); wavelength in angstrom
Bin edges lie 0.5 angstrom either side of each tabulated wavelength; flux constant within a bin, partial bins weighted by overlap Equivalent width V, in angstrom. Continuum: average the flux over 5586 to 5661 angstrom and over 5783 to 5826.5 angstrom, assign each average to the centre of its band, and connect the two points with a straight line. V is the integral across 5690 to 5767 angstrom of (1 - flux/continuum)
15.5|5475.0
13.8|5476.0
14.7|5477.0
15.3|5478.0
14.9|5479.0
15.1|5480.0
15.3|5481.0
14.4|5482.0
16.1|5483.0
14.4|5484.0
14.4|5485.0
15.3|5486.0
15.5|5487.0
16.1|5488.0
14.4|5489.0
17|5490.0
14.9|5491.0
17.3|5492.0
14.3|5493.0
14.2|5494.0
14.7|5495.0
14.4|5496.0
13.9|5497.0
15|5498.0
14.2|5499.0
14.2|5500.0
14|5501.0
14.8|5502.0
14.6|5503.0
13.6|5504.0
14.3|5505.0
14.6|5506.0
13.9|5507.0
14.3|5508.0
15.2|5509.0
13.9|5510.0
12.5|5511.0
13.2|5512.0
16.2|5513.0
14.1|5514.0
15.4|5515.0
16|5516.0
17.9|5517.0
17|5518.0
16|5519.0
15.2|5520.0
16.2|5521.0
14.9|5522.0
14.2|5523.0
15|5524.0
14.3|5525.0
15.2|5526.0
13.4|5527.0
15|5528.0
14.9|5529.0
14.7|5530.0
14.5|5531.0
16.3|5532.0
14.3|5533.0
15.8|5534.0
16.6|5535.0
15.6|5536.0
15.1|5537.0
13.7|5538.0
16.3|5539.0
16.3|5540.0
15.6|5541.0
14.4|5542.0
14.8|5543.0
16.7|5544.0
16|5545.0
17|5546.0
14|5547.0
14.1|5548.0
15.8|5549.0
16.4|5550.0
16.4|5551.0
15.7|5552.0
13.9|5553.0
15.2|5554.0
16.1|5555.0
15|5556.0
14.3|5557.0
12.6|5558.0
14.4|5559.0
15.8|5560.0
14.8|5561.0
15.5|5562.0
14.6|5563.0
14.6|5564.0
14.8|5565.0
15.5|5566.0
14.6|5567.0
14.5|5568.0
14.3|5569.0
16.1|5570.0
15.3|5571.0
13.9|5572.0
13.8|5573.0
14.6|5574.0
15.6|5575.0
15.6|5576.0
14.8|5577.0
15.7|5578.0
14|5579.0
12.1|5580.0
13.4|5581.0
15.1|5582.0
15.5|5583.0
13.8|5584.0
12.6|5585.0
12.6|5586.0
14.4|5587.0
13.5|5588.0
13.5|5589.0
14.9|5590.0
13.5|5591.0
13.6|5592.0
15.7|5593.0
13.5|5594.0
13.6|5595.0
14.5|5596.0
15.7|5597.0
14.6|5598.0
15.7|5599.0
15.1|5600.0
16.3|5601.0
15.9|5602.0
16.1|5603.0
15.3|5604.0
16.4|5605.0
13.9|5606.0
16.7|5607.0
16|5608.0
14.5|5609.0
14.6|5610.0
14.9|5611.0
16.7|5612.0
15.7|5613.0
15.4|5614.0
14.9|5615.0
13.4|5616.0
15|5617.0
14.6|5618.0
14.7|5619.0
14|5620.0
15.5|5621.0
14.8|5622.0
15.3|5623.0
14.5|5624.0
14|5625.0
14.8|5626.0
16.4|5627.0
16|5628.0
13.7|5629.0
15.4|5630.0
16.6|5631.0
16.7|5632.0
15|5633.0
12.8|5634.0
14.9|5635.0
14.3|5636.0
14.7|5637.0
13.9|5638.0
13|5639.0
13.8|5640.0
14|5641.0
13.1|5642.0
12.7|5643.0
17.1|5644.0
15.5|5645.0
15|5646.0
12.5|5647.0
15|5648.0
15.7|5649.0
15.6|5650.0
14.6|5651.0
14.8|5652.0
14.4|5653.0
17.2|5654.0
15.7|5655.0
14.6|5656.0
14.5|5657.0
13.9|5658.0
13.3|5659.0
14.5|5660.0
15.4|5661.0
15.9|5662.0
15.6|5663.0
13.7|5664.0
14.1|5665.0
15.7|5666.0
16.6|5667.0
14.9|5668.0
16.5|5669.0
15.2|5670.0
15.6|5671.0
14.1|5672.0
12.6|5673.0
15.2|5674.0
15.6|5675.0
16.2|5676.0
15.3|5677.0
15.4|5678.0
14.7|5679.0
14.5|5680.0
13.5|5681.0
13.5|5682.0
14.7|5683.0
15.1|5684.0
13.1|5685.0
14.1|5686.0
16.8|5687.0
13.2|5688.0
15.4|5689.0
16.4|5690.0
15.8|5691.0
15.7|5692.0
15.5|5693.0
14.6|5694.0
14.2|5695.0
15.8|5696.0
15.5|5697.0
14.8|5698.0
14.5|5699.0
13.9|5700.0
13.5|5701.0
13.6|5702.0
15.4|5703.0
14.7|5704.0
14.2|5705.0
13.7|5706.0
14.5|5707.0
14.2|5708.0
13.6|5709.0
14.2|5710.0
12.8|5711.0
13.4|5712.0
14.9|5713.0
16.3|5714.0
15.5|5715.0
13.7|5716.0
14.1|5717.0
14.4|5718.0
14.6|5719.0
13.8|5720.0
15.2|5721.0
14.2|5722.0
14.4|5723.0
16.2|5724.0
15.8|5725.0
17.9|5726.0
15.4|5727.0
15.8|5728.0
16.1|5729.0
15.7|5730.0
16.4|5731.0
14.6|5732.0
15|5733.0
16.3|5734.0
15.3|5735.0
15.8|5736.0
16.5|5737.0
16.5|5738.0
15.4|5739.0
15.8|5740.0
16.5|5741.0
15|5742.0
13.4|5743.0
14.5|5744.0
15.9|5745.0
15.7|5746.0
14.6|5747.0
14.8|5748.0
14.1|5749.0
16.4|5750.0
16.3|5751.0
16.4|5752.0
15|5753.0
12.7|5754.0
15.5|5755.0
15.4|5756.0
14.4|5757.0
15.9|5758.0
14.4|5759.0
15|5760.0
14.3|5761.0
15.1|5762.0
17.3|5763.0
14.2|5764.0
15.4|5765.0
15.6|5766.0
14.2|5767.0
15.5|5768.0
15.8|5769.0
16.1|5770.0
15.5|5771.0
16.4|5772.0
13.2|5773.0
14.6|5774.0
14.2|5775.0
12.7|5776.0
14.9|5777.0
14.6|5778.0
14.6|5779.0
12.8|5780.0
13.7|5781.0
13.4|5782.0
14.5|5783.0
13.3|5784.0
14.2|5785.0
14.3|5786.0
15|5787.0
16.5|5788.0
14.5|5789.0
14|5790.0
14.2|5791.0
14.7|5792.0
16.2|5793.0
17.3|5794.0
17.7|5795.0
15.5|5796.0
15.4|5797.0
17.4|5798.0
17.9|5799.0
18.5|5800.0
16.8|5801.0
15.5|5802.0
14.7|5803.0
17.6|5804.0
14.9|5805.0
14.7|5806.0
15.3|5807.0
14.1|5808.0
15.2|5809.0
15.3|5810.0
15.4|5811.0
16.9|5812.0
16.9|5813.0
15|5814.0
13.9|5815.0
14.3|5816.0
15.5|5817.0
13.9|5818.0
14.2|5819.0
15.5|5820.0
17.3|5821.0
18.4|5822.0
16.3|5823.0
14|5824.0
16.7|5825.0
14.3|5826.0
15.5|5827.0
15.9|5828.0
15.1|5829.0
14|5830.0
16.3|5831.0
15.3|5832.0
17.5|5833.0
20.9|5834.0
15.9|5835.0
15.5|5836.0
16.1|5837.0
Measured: 1.0 angstrom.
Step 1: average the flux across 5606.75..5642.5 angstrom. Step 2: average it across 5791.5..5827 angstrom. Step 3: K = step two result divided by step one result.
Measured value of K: 1.1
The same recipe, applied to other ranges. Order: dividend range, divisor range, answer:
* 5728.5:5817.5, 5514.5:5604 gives 1.02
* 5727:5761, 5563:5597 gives 1.07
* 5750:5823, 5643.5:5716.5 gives 1.03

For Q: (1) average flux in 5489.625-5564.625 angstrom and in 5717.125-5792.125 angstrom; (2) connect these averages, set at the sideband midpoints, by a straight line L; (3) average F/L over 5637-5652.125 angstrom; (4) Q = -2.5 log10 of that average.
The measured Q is 0.05 mag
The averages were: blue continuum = 15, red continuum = 15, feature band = 14.4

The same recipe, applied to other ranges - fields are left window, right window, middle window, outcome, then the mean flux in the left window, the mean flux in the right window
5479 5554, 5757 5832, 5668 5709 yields 0.03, 15.1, 15.3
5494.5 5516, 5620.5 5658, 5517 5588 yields -0.03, 14.4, 14.8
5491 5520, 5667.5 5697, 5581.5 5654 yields 0.01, 14.8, 14.9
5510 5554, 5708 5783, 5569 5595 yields 0.07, 15.3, 15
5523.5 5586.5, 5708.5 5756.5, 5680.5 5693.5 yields 0.02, 14.9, 15.2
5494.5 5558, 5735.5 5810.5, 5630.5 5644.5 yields 0.05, 15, 15.2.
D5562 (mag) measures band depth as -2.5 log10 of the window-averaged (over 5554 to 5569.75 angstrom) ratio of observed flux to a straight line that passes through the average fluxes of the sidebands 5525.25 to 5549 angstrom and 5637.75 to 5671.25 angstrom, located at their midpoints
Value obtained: 0.03 mag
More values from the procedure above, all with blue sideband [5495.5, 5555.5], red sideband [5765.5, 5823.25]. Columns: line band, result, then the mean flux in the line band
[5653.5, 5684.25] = 0.016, 14.9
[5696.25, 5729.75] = 0.037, 14.7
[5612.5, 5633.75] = 0.007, 15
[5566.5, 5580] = 0.026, 14.7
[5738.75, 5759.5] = 0.007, 15.1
